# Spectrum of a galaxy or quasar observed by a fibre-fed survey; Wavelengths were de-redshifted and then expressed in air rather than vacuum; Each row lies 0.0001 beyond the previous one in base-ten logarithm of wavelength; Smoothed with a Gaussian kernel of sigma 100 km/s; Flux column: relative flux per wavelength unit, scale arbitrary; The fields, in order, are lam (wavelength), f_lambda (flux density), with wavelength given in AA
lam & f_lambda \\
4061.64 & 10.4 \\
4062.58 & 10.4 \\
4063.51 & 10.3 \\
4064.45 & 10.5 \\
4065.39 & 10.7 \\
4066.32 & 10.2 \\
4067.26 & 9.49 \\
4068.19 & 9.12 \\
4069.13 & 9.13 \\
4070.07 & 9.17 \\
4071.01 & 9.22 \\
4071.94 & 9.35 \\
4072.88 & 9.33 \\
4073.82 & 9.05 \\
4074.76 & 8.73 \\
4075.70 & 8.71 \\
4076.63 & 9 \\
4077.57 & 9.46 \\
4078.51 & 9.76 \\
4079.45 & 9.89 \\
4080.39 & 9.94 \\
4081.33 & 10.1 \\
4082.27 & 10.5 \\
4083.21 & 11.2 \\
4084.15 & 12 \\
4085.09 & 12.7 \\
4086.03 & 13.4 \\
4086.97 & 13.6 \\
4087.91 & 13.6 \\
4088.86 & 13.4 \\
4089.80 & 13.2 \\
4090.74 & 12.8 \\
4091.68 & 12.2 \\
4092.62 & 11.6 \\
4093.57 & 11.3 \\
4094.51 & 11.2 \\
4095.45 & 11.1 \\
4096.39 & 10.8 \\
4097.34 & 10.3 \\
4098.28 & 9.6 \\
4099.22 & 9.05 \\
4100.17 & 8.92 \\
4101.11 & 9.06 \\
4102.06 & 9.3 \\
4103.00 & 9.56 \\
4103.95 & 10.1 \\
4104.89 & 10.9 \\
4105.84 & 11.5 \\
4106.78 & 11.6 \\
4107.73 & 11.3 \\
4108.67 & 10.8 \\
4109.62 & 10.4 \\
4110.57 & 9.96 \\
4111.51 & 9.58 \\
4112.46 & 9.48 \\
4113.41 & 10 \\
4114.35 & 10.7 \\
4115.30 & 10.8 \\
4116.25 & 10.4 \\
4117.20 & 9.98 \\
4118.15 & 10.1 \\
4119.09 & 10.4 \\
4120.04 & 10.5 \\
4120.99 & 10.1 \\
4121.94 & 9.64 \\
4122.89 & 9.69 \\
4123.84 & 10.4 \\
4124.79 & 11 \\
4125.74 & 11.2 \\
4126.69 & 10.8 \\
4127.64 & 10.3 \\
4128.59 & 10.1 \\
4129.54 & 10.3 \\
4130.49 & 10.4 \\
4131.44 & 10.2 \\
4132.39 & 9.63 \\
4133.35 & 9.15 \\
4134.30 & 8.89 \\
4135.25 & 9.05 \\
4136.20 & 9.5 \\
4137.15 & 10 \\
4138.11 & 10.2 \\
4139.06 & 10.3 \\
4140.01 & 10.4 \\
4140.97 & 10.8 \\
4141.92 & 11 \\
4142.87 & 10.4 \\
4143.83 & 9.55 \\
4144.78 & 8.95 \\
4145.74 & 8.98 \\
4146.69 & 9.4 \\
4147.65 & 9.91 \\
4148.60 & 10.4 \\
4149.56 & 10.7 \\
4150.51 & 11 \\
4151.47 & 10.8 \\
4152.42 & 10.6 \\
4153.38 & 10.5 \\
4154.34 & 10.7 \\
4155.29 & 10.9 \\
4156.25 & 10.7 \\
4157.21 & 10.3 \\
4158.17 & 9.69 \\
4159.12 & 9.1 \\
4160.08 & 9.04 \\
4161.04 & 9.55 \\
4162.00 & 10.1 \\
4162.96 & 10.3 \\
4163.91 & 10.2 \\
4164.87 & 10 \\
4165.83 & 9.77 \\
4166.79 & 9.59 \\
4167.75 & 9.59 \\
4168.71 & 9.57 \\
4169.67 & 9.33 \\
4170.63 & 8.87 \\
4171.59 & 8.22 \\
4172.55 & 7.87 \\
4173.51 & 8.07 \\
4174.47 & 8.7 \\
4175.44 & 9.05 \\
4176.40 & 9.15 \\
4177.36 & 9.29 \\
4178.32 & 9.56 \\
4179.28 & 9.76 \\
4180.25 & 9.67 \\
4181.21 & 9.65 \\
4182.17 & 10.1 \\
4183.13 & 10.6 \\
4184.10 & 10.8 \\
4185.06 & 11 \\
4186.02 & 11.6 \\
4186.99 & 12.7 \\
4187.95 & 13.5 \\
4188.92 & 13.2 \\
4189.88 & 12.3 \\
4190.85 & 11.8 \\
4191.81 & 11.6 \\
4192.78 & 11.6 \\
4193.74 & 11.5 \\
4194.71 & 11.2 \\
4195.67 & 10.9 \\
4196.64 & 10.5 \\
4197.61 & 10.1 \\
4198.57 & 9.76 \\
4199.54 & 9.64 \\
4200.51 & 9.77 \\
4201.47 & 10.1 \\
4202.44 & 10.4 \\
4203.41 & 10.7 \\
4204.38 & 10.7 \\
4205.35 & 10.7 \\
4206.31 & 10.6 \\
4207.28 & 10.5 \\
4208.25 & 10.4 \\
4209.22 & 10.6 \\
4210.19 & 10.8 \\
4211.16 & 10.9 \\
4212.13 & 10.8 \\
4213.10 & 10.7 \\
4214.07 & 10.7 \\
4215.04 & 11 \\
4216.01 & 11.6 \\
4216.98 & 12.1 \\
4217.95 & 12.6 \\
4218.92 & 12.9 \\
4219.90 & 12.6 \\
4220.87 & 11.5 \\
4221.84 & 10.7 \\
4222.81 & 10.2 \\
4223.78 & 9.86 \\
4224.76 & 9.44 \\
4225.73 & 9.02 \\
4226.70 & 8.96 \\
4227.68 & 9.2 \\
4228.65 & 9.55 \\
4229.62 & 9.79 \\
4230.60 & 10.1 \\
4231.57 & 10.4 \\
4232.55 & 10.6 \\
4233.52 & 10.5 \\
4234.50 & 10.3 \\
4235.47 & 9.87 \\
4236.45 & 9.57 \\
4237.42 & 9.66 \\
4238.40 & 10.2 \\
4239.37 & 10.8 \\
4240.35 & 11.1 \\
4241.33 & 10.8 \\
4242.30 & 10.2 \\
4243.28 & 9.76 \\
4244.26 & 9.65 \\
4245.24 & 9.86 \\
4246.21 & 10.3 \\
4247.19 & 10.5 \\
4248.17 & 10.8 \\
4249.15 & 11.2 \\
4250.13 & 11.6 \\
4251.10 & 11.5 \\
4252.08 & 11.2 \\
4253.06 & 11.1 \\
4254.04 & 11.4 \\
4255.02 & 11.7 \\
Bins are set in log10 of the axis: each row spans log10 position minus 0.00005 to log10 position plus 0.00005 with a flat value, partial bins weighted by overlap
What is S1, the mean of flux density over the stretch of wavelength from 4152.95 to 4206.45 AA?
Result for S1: 10.3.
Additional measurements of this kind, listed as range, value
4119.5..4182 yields 9.86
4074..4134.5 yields 10.6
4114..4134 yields 10.3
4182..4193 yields 11.8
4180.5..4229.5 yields 10.9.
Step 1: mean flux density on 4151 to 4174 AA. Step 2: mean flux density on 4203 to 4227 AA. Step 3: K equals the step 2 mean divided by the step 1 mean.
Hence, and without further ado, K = 1.1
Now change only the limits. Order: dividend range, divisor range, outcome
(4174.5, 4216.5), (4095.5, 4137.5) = 1.06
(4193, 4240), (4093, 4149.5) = 1.04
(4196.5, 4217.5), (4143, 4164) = 1.05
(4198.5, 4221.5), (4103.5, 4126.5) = 1.05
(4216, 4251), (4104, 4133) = 1.01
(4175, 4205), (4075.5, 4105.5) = 0.98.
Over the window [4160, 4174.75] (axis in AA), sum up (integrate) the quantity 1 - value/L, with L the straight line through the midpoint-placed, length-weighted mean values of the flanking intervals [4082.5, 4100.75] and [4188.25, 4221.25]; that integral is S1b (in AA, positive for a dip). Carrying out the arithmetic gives 2.6 AA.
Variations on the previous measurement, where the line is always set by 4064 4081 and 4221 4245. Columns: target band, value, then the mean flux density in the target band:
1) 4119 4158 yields -1.9 AA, 10.2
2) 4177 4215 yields -3.4 AA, 10.8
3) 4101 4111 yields -0.9 AA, 10.5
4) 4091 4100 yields -1.1 AA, 10.8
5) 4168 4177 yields 1.0 AA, 8.78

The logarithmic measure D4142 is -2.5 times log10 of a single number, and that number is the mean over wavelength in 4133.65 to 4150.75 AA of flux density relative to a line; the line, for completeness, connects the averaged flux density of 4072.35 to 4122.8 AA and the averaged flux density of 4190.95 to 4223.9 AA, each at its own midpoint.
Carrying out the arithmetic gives 0.082 mag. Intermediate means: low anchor 10.6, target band 9.95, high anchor 10.9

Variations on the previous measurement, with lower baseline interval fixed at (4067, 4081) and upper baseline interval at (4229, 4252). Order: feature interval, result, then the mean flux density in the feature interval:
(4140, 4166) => -0.03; 10.1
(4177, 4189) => -0.08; 10.8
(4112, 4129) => -0.08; 10.3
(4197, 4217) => -0.04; 10.6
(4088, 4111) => -0.15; 10.9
